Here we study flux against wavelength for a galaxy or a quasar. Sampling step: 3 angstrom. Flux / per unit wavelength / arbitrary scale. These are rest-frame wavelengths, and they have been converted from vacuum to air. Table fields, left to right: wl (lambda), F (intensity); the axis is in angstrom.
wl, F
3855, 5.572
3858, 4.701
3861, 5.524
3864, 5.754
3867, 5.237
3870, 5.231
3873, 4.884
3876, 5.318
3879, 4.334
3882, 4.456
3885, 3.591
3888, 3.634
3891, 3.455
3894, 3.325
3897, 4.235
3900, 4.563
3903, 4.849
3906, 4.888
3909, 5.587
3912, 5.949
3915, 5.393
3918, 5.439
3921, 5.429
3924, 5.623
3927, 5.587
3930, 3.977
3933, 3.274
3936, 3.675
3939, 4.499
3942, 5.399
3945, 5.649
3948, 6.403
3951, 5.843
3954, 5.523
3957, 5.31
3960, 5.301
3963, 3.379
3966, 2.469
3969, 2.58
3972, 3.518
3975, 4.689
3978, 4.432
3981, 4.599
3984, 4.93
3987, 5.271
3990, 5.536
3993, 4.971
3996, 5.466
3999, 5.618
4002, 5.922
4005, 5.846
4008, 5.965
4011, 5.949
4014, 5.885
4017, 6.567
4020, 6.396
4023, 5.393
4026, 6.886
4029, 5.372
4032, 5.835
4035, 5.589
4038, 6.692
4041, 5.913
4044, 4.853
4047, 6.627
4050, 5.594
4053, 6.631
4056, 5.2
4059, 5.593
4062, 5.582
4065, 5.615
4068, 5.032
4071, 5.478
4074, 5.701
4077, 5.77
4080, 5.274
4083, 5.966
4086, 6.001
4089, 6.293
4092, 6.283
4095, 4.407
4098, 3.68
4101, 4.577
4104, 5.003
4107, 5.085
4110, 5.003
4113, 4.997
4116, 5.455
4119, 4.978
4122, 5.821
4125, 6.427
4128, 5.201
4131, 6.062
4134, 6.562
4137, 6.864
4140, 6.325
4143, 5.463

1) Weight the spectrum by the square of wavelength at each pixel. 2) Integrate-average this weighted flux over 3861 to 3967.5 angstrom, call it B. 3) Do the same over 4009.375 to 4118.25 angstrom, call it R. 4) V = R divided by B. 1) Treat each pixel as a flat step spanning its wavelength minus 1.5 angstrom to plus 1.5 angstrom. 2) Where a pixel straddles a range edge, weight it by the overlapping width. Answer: 1.26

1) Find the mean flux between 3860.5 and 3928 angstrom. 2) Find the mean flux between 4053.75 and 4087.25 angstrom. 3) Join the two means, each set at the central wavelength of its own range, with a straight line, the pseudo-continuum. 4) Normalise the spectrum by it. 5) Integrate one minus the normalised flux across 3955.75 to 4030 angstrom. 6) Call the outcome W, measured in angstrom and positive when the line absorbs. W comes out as 2.2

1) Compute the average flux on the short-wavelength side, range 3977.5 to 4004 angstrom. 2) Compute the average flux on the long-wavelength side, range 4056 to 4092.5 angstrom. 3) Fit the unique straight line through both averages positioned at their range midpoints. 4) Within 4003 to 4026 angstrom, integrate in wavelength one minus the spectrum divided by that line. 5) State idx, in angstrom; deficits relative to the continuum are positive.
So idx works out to -3.0 angstrom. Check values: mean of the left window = 5.23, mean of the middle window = 6.06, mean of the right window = 5.68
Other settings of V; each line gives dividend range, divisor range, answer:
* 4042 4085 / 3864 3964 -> 1.25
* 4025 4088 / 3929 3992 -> 1.32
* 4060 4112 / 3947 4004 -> 1.17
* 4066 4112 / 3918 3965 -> 1.15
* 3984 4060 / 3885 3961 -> 1.25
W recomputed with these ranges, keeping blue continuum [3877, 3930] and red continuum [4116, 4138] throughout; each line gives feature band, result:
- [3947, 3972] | 2.5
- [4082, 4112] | 2.9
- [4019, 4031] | -1.4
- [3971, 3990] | 1.7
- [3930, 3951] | 0.4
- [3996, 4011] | -1.6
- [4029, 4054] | -2.1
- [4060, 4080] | 0.4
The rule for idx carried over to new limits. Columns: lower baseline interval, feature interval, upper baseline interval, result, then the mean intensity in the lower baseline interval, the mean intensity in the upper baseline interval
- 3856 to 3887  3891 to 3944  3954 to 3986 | -2.4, 4.89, 4.2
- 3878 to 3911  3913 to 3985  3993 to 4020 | 4.4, 4.29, 5.88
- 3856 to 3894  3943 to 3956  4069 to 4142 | -2.3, 4.64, 5.55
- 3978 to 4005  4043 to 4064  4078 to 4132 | -1.7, 5.27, 5.36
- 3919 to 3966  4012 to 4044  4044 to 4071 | -3.0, 4.92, 5.67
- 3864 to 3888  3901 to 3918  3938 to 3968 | -1.8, 4.72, 4.95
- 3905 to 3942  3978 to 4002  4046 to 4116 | -0.1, 4.96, 5.44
